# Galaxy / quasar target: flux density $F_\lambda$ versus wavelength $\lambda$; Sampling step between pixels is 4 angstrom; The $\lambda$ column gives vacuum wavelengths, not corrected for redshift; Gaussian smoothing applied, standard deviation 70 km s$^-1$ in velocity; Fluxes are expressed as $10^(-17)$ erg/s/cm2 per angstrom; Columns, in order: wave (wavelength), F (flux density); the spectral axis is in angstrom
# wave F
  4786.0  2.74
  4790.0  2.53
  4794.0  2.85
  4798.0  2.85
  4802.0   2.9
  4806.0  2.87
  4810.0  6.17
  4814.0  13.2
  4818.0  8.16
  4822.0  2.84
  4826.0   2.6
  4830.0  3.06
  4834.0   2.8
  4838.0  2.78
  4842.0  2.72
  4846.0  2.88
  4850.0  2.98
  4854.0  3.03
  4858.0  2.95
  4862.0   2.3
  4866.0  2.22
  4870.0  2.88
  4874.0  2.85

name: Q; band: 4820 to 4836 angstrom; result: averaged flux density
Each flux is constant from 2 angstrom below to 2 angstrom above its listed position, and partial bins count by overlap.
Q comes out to 2.83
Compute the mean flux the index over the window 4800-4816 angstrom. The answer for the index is 6.28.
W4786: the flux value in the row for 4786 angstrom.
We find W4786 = 2.74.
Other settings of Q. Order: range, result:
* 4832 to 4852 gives 2.83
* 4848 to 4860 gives 2.99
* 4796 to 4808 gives 2.87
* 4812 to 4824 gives 8.07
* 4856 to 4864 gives 2.62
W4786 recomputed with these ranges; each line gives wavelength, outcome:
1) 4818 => 8.16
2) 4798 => 2.85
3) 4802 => 2.9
